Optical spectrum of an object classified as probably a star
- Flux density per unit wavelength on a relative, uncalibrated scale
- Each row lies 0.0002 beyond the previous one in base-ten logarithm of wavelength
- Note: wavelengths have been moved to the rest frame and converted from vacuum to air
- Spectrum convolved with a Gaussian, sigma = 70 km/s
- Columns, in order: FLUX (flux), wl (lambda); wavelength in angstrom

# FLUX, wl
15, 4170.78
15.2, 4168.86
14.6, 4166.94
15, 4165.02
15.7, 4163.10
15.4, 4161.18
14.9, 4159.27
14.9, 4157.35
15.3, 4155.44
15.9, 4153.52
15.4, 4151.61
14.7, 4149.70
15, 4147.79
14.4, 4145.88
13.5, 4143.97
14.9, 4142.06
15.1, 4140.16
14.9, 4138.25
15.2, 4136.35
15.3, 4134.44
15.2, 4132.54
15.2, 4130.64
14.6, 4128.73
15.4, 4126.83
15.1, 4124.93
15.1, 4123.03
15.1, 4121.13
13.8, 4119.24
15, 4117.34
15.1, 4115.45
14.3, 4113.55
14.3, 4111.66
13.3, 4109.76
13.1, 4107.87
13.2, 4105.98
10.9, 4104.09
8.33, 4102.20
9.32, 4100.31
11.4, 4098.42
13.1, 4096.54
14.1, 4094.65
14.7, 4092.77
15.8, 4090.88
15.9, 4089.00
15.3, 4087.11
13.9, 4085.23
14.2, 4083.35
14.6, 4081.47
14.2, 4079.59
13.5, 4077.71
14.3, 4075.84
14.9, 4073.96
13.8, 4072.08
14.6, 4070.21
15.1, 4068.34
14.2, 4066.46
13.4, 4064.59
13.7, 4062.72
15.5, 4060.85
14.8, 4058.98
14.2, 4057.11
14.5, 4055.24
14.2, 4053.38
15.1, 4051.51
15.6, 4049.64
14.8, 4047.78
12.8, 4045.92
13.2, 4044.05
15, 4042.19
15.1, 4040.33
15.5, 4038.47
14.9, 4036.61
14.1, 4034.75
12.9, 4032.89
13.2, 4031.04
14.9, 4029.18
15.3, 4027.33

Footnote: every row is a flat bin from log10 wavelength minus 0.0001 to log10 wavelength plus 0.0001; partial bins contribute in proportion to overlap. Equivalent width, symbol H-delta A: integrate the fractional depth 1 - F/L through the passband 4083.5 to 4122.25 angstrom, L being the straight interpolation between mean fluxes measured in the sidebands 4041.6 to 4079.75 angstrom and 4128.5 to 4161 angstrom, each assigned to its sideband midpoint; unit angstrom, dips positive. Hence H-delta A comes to 3.03 angstrom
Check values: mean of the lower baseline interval 14.4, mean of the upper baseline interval 15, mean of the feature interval 13.5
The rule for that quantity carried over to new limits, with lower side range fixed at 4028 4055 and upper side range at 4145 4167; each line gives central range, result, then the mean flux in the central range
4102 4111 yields 1.6 angstrom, 12.1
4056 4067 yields 0.2 angstrom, 14.3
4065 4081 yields 0.3 angstrom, 14.3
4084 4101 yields 1.1 angstrom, 13.8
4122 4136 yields -0.2 angstrom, 15.1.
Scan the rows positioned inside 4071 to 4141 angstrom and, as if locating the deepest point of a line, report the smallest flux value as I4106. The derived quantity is 8.33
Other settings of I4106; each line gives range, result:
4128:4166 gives 13.5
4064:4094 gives 13.4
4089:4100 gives 11.4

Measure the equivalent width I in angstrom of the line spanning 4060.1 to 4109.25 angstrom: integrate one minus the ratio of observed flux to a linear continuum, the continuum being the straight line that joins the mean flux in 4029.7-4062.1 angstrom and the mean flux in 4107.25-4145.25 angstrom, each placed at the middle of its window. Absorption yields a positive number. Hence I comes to 3.1 angstrom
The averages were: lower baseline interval 14.4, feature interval 13.6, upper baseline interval 14.7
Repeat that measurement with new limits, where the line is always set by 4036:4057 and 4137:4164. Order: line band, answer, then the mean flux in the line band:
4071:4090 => 0.3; 14.5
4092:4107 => 3.0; 11.9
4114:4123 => 0.1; 14.8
